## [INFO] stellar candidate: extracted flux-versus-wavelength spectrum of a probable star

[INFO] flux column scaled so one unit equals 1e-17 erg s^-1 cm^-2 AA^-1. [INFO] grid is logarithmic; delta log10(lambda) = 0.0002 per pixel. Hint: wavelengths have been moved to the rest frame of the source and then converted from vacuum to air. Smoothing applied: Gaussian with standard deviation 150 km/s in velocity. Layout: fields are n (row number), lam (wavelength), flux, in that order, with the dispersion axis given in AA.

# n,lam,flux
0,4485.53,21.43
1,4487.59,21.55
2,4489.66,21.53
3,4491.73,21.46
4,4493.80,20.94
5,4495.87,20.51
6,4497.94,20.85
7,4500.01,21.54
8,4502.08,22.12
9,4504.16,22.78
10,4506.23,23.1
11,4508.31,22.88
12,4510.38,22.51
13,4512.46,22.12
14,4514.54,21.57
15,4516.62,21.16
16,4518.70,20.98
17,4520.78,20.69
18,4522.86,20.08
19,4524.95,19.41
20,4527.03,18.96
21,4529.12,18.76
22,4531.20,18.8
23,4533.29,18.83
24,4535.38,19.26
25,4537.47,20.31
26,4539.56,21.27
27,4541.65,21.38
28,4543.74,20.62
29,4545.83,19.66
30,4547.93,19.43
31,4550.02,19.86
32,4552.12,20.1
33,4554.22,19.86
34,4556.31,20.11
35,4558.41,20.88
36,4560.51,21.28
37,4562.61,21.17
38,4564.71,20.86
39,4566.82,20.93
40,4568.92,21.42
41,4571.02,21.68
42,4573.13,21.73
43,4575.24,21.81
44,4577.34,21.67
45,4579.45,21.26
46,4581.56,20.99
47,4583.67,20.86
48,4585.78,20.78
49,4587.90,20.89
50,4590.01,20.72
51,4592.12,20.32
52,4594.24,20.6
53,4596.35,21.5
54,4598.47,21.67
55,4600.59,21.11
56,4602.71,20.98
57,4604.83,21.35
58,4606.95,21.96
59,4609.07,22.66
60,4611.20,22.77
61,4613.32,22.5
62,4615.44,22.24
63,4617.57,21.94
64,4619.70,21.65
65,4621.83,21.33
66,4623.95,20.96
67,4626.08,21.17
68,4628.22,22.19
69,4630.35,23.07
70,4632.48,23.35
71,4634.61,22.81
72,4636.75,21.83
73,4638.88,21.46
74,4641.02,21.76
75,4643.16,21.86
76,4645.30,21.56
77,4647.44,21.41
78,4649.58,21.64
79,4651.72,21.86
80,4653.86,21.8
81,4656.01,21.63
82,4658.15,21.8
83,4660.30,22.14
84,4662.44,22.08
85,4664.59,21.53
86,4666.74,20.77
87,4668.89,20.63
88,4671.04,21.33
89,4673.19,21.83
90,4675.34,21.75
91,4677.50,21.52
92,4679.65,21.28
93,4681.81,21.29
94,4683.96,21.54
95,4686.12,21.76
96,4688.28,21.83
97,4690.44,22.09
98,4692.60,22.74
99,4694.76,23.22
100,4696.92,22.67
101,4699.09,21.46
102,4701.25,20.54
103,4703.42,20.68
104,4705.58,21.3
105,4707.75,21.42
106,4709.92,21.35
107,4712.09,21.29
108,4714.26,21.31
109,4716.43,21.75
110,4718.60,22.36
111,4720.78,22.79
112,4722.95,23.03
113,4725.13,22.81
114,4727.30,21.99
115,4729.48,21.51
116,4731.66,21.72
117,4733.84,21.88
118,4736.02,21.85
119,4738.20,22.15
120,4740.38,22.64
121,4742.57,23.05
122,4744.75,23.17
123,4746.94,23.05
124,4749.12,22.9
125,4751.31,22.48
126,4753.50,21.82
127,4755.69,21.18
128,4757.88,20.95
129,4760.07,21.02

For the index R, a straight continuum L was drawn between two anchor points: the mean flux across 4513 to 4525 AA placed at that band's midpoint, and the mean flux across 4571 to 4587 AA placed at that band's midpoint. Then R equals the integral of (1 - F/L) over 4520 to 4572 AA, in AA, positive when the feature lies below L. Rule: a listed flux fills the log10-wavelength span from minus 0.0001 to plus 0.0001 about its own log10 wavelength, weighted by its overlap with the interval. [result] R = 2.0 AA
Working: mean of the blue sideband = 20.8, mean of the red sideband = 21.3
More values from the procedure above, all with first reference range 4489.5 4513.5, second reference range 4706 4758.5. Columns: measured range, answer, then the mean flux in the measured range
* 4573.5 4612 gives 1.1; 21.3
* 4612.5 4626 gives 0.2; 21.7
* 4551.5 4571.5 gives 1.0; 20.8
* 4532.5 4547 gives 1.1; 20.2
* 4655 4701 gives 0.7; 21.7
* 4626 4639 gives -0.2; 22.4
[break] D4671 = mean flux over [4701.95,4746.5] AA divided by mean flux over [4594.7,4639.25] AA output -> 1.0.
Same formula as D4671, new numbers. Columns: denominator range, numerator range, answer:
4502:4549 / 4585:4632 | 1.04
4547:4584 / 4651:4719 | 1.04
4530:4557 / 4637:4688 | 1.08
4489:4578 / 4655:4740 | 1.04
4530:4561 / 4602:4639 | 1.10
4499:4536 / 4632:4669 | 1.04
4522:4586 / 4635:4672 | 1.06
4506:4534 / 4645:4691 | 1.05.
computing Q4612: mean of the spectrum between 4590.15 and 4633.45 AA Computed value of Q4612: 21.7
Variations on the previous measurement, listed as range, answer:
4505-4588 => 20.8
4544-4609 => 20.9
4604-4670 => 21.9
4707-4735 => 21.9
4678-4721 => 21.7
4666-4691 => 21.5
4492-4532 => 21.1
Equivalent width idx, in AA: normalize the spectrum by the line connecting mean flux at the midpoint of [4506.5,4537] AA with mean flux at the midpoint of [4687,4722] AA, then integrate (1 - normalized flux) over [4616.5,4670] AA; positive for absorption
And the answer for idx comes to -1.0 AA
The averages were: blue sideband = 20.5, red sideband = 21.8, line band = 21.8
